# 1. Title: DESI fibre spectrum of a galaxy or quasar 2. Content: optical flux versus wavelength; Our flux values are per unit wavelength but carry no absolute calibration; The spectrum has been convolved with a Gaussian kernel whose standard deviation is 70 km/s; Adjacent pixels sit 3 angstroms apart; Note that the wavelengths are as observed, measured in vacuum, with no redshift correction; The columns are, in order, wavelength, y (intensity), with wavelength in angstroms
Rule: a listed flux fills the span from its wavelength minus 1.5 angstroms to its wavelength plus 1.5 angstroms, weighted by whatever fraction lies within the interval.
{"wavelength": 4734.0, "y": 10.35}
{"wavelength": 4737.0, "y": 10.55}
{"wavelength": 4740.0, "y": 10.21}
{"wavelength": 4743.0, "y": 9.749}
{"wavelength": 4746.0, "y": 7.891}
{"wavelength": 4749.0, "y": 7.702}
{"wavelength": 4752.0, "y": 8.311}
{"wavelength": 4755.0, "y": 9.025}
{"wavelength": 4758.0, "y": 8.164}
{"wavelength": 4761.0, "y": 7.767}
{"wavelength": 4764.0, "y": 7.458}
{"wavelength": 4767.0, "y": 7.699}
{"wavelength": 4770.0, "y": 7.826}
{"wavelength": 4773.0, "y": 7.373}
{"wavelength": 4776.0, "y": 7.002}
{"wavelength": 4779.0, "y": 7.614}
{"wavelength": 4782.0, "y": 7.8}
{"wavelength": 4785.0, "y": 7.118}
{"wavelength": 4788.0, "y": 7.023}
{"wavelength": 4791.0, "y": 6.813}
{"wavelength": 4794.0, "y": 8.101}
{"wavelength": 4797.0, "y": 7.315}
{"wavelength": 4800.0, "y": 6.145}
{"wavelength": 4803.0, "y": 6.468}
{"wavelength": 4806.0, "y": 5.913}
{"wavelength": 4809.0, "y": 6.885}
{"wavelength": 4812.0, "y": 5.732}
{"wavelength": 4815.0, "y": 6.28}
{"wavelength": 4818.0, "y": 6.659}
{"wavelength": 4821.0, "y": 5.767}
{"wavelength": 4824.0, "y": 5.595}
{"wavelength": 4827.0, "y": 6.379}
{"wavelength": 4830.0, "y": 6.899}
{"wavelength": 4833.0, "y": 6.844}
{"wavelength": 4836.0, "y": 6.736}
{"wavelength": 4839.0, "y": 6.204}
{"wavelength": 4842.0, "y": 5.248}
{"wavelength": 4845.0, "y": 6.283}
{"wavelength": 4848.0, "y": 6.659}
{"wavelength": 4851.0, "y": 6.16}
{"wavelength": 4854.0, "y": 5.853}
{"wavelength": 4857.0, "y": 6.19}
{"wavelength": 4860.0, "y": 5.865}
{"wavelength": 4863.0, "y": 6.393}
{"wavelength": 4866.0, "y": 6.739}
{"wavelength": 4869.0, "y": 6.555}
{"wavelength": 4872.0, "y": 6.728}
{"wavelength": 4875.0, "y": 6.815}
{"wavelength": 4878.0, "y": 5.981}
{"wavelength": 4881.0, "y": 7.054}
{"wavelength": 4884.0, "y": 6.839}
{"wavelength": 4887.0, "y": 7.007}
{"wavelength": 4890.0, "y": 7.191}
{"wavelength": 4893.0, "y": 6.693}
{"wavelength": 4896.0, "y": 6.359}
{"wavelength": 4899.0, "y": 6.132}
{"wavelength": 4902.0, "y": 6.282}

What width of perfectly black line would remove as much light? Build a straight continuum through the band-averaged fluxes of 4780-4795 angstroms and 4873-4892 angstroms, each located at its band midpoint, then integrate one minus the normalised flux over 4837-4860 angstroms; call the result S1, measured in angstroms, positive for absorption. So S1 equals 3.0 angstroms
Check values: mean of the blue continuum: 7.35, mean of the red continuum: 6.81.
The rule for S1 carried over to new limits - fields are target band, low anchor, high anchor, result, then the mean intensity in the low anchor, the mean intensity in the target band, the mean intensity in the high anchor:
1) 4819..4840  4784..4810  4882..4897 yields 1.5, 6.86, 6.36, 6.84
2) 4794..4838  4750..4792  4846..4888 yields 4.0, 7.65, 6.46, 6.48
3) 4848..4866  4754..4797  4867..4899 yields 1.9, 7.6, 6.19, 6.69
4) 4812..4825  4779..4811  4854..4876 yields 1.4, 6.97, 6.05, 6.42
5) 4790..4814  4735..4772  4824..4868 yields 2.3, 8.54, 6.66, 6.3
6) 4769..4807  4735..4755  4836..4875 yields 4.2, 9.1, 7.12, 6.28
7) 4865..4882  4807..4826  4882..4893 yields 0.4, 6.15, 6.63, 6.97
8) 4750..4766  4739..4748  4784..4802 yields 0.8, 9.14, 8.12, 7.07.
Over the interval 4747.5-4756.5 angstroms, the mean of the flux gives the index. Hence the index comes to 8.35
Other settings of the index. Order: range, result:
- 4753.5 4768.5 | 8.02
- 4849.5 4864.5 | 6.09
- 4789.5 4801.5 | 7.09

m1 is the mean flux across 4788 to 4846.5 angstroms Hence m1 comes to 6.45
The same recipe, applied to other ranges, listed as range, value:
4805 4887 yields 6.36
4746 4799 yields 7.65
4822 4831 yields 6.23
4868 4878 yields 6.6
